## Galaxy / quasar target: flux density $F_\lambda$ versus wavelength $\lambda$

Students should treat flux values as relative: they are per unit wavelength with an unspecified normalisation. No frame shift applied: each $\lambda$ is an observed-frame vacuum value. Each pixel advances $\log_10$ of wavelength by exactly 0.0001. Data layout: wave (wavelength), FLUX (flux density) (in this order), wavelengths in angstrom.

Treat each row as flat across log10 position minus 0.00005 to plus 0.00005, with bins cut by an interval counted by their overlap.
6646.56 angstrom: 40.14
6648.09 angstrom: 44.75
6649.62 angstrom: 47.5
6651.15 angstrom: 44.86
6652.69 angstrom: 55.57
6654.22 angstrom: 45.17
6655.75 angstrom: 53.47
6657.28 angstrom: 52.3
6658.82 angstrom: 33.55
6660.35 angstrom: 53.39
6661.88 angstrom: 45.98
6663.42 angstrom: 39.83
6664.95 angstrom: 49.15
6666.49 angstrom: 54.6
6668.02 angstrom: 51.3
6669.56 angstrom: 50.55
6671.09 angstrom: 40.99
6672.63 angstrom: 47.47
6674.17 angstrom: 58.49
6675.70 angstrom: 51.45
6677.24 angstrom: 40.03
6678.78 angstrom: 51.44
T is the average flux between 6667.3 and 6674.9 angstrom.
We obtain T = 49.7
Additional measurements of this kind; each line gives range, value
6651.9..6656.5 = 51.3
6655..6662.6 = 47.8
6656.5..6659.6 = 43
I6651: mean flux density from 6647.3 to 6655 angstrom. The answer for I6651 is 47.6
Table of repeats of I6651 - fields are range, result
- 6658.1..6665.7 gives 44.5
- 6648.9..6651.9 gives 46.2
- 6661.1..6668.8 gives 48.2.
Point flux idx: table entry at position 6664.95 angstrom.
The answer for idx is 49.15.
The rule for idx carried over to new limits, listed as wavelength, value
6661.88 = 45.98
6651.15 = 44.86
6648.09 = 44.75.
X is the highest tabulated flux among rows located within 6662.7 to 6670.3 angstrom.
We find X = 54.6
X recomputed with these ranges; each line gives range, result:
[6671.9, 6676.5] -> 58.49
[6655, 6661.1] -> 53.47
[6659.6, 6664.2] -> 53.39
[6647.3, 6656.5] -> 55.57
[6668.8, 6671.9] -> 50.55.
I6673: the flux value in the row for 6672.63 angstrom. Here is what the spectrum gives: 47.47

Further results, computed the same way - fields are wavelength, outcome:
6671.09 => 40.99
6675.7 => 51.45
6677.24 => 40.03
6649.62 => 47.5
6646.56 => 40.14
